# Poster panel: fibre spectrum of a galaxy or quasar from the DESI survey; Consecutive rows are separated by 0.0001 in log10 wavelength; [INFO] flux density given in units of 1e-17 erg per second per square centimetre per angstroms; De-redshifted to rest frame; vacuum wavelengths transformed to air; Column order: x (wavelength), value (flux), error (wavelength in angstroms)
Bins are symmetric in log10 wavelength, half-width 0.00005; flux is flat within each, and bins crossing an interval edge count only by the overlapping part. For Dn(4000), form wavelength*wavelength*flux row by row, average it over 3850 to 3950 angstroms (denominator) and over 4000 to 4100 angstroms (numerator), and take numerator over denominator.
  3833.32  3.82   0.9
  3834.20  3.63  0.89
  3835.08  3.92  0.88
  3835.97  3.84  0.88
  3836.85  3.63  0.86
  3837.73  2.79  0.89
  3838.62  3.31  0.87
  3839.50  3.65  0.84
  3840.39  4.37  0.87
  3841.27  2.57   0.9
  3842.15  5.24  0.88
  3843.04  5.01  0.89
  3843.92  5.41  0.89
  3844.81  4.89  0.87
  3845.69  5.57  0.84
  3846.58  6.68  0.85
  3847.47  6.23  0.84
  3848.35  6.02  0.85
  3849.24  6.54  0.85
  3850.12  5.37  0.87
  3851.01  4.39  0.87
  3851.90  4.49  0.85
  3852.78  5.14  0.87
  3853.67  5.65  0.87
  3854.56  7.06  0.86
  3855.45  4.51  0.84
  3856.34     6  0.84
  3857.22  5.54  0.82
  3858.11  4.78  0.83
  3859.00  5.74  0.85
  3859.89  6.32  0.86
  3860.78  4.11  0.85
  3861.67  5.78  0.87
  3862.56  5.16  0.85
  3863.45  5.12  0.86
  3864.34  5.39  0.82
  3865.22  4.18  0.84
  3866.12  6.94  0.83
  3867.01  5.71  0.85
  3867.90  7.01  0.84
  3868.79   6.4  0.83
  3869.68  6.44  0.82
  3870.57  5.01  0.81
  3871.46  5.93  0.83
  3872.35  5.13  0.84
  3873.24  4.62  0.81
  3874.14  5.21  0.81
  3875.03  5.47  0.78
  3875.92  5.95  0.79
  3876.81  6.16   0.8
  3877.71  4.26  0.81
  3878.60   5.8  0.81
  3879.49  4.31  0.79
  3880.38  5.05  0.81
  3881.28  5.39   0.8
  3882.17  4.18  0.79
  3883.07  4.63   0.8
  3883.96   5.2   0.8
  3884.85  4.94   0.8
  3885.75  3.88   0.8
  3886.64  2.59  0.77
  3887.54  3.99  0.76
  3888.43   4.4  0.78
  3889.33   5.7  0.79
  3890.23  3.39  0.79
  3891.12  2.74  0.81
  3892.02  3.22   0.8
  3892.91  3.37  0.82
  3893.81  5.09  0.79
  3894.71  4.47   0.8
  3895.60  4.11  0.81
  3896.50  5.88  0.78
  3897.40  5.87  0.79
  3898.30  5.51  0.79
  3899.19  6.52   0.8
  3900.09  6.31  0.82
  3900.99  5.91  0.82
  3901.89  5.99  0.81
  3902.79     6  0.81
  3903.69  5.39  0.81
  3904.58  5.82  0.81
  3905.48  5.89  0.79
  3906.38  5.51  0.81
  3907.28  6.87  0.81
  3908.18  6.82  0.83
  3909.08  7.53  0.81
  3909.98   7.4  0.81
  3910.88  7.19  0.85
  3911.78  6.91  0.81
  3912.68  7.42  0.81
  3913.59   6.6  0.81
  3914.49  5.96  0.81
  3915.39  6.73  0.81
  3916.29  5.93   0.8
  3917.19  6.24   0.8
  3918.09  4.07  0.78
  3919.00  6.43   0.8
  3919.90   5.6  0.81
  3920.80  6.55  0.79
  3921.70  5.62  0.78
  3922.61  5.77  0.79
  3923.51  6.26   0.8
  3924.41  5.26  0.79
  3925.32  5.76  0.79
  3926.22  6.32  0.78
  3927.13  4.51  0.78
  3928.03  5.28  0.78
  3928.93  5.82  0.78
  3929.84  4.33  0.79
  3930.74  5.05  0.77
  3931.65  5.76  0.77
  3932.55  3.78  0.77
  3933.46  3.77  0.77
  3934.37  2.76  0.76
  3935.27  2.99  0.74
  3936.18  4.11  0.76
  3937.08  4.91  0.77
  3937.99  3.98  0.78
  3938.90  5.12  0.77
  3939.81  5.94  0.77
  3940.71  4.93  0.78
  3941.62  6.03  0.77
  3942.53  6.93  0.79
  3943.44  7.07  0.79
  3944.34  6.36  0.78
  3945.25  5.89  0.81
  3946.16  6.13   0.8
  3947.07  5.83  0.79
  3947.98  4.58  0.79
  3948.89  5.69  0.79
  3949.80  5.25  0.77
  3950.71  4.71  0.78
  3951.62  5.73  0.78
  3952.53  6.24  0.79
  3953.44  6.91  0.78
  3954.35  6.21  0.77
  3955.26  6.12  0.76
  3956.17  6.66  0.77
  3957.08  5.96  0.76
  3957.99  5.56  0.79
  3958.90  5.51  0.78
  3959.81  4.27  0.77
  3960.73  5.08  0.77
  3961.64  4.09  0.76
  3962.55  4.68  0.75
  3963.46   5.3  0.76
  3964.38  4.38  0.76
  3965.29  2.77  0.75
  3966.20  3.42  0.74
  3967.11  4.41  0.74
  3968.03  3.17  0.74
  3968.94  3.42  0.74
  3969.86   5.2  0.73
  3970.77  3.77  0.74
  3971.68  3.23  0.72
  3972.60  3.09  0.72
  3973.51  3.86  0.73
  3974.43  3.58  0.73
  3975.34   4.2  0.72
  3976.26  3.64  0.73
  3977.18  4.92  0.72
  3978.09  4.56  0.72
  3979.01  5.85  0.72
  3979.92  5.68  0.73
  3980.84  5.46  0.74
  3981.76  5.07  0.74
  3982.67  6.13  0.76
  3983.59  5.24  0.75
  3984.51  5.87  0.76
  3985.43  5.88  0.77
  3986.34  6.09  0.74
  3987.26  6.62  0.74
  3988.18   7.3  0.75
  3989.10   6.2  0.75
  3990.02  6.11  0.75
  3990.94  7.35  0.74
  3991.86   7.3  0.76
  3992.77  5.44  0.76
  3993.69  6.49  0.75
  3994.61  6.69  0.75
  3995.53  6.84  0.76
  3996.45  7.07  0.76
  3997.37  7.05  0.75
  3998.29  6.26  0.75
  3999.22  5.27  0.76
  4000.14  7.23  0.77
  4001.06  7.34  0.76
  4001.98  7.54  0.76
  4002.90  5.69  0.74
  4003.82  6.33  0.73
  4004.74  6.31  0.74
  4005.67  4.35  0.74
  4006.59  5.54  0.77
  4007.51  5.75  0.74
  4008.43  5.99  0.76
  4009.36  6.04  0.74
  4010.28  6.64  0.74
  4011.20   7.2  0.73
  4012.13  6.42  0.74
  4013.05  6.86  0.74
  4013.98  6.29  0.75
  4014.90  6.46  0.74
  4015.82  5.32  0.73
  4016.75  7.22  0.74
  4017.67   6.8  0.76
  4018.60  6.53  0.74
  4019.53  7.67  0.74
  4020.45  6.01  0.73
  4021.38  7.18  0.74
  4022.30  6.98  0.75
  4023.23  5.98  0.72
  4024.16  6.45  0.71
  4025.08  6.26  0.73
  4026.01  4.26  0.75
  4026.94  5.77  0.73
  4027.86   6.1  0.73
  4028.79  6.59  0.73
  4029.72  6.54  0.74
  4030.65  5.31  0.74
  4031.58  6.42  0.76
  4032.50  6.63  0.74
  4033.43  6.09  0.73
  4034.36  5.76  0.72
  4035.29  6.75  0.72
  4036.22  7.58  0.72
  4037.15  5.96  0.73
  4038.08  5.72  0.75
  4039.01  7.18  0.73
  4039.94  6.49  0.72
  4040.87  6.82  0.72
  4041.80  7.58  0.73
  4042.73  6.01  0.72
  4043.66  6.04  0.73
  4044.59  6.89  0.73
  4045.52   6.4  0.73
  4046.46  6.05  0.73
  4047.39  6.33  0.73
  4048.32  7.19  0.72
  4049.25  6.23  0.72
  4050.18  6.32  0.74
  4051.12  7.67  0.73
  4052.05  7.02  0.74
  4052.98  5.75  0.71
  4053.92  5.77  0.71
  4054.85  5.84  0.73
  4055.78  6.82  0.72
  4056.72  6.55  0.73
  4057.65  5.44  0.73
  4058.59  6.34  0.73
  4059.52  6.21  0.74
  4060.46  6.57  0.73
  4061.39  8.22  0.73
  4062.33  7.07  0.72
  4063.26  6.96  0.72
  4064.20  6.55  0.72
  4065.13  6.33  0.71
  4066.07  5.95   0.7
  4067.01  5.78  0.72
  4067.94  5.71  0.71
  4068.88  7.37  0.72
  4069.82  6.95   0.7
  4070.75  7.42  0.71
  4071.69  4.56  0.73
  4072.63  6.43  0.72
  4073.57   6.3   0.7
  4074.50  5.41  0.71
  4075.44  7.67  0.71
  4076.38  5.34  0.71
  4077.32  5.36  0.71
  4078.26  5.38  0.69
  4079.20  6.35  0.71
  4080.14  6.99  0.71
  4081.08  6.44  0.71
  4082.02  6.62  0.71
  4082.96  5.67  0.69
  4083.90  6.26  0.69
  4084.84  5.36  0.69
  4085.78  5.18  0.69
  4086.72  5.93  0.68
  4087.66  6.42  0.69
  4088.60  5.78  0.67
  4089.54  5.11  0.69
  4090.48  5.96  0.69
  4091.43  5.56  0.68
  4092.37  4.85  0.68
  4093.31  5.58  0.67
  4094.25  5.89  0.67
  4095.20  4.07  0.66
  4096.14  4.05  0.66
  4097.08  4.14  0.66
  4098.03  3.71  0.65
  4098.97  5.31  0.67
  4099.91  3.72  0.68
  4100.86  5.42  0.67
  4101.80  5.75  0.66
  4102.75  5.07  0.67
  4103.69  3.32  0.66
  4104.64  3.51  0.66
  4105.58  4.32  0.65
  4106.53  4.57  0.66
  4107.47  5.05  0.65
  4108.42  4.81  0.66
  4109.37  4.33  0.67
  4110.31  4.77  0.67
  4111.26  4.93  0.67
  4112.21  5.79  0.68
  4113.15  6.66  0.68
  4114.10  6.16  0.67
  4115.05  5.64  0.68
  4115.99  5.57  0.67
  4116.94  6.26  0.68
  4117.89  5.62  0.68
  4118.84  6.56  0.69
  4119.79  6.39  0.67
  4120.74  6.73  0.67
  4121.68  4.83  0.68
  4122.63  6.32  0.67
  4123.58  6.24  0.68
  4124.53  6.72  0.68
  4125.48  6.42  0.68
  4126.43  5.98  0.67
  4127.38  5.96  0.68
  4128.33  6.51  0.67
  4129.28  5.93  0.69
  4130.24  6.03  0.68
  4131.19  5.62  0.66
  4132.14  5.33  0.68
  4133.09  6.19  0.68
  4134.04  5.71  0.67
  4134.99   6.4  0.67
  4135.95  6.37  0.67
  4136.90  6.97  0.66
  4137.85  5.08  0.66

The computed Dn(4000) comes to 1.2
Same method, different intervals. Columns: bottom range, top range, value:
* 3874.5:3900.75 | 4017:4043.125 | 1.44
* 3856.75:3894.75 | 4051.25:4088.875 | 1.38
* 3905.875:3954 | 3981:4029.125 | 1.16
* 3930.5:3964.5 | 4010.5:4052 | 1.28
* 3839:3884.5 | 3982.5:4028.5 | 1.28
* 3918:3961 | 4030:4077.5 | 1.25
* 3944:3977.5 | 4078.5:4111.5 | 1.14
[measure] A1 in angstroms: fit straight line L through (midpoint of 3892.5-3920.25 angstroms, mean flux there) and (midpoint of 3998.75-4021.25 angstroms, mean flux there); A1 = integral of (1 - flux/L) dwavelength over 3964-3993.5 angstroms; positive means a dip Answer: 5.99 angstroms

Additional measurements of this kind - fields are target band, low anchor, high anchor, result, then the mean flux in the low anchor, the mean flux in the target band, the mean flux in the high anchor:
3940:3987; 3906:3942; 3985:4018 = 6.9 angstroms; 5.59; 5.12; 6.42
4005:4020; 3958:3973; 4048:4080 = -3.1 angstroms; 4.16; 6.32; 6.38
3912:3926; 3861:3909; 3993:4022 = -1.2 angstroms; 5.23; 6.03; 6.46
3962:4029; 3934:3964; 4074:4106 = -4.4 angstroms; 5.38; 5.72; 5.34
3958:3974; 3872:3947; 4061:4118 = 3.8 angstroms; 5.36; 4.14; 5.62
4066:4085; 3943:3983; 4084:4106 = -4.6 angstroms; 4.99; 6.17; 4.98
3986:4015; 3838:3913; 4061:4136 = -4.6 angstroms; 5.32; 6.44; 5.74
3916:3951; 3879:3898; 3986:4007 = -0.4 angstroms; 4.41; 5.32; 6.45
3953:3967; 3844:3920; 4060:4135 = 1.2 angstroms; 5.48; 5.11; 5.74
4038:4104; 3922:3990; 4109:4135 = -4.1 angstroms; 5.12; 6.01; 5.91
